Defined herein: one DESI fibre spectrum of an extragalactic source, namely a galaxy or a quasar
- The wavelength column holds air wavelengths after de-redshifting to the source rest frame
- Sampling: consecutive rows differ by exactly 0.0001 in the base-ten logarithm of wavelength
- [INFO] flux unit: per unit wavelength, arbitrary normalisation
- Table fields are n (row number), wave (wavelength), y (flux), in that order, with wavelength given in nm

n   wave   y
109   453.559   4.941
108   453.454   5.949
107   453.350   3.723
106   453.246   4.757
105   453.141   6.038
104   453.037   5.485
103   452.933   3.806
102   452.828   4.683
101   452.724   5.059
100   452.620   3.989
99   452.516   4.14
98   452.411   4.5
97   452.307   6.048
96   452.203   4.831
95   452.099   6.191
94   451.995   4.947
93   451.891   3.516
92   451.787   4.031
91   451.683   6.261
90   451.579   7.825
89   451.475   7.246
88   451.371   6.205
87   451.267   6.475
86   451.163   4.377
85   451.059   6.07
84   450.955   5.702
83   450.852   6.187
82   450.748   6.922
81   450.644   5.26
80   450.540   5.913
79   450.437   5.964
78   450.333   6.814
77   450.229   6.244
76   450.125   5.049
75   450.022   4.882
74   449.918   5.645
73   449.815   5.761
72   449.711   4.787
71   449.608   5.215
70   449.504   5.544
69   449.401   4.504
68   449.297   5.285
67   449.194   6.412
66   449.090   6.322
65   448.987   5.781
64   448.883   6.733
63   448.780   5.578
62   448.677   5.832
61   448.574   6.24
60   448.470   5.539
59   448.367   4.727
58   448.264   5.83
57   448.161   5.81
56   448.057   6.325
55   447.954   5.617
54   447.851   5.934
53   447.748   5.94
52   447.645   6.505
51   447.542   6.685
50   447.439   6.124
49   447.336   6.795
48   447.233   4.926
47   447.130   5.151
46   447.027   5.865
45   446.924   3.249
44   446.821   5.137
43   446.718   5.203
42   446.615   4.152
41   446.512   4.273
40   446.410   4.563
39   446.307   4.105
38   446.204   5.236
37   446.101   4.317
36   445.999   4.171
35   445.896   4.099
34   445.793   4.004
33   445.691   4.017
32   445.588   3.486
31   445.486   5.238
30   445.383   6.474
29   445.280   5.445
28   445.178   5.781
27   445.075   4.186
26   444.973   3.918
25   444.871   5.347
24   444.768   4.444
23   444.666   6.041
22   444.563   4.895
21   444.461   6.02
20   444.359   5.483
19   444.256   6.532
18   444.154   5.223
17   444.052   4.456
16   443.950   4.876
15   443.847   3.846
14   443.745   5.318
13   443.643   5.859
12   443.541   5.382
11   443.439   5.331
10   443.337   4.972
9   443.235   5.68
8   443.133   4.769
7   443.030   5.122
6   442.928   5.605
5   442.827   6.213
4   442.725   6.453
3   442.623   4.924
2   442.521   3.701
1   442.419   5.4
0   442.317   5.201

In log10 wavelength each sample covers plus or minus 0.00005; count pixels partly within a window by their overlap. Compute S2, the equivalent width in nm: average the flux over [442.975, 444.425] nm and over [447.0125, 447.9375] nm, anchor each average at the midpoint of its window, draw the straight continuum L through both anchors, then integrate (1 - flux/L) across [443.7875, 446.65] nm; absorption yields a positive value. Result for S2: 0.361 nm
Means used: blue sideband 5.21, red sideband 5.98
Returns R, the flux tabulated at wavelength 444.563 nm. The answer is 4.895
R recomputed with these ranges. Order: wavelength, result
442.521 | 3.701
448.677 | 5.832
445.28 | 5.445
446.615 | 4.152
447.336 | 6.795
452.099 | 6.191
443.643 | 5.859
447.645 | 6.505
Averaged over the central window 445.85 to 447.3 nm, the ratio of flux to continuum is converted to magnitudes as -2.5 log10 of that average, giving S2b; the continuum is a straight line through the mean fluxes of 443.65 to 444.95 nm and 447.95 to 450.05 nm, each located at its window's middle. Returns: 0.17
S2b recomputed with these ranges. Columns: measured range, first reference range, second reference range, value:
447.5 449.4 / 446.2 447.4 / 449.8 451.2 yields -0.12 mag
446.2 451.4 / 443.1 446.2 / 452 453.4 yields -0.14 mag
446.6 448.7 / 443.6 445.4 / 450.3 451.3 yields -0.01 mag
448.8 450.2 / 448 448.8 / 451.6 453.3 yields 0.00 mag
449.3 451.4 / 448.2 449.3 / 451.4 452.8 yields -0.02 mag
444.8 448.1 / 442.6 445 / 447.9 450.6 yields 0.09 mag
